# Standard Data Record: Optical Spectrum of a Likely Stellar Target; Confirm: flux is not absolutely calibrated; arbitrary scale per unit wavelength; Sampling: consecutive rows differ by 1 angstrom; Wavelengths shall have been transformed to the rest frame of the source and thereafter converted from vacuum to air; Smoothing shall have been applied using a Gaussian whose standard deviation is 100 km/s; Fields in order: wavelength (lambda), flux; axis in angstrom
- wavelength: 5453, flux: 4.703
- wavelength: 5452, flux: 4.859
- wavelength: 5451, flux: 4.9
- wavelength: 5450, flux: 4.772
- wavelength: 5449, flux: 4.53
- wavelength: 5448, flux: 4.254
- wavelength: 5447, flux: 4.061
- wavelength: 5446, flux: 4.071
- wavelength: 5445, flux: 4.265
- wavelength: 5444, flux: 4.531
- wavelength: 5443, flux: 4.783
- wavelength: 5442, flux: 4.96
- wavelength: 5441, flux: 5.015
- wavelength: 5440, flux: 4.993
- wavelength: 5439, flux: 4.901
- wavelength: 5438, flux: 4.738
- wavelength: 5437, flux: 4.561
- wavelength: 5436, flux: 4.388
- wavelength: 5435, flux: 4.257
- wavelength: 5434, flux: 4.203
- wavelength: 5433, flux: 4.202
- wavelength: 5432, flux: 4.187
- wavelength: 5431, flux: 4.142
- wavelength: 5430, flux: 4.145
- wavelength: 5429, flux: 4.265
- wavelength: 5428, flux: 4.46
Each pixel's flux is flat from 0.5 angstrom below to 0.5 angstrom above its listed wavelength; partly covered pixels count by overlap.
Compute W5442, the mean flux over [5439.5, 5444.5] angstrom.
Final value 4.86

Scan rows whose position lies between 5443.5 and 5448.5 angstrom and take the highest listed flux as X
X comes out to 4.531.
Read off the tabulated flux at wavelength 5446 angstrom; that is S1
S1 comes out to 4.071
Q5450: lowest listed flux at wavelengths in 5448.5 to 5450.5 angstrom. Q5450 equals 4.53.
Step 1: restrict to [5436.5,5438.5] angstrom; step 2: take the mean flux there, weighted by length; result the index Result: 4.65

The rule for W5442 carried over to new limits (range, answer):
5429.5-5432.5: 4.16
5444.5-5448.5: 4.16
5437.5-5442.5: 4.92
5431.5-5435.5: 4.21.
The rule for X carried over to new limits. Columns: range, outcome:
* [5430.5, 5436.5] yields 4.388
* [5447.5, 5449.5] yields 4.53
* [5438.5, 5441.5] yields 5.015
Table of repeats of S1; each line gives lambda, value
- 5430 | 4.145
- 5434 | 4.203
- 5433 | 4.202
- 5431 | 4.142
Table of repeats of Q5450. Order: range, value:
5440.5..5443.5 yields 4.783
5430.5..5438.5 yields 4.142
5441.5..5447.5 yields 4.061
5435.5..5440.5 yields 4.388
